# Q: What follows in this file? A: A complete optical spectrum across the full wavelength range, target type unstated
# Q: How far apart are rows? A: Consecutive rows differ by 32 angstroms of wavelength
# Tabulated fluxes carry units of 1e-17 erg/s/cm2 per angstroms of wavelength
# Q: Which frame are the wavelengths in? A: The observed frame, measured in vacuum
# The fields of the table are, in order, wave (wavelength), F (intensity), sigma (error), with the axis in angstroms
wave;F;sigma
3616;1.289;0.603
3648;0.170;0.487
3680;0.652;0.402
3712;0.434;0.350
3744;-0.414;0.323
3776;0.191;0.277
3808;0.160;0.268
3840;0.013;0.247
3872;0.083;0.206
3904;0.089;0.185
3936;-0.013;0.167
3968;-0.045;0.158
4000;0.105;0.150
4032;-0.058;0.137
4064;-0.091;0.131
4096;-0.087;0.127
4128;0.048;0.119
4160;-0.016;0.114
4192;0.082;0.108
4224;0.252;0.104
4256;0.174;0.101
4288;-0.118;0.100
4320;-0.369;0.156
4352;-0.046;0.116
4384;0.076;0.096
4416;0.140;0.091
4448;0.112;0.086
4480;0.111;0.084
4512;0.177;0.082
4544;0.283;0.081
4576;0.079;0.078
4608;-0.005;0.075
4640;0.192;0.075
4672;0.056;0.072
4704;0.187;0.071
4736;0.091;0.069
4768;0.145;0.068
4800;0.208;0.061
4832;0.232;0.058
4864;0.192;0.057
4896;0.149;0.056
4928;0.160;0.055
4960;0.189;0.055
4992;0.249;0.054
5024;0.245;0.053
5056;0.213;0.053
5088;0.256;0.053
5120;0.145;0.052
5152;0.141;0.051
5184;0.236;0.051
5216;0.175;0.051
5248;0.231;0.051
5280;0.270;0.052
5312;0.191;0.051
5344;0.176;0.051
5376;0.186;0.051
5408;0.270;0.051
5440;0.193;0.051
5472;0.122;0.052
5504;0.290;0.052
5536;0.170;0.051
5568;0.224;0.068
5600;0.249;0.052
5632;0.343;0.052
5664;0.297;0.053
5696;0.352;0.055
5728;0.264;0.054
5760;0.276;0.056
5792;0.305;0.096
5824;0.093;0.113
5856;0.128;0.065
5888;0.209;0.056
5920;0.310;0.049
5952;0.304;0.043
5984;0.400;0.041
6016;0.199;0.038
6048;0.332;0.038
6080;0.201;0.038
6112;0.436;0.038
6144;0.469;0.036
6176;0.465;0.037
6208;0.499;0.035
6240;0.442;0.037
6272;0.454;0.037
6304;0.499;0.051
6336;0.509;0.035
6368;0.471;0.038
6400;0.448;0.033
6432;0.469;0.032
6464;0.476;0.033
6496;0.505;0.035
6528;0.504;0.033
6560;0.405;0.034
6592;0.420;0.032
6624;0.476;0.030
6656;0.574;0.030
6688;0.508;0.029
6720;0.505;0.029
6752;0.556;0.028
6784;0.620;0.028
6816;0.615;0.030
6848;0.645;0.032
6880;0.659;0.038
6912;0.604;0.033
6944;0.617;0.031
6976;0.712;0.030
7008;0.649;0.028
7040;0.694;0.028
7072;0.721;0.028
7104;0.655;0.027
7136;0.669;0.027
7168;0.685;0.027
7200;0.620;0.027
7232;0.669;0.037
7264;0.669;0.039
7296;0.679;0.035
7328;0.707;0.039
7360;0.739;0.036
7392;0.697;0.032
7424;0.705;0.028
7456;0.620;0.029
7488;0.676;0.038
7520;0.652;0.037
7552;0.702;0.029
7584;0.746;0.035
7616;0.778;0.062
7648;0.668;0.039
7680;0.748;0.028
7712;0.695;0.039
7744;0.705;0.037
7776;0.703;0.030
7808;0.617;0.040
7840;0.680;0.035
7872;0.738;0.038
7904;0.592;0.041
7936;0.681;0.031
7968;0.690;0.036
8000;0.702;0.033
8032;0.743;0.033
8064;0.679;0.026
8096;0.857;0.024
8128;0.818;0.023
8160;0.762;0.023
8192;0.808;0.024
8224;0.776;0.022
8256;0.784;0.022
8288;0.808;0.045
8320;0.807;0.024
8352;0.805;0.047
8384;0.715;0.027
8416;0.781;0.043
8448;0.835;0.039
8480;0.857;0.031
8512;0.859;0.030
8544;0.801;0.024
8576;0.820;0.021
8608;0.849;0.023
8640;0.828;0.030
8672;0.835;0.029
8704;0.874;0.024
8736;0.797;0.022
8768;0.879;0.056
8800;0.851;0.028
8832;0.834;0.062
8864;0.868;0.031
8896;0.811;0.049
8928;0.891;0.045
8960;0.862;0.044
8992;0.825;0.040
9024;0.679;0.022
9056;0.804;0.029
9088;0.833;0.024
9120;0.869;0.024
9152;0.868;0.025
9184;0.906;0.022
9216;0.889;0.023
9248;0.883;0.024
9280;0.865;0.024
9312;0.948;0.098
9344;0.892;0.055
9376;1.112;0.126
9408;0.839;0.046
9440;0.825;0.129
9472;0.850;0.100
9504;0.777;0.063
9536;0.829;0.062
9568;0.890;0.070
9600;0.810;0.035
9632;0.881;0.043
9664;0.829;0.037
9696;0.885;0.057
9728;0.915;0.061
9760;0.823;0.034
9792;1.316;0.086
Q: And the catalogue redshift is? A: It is 0.530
